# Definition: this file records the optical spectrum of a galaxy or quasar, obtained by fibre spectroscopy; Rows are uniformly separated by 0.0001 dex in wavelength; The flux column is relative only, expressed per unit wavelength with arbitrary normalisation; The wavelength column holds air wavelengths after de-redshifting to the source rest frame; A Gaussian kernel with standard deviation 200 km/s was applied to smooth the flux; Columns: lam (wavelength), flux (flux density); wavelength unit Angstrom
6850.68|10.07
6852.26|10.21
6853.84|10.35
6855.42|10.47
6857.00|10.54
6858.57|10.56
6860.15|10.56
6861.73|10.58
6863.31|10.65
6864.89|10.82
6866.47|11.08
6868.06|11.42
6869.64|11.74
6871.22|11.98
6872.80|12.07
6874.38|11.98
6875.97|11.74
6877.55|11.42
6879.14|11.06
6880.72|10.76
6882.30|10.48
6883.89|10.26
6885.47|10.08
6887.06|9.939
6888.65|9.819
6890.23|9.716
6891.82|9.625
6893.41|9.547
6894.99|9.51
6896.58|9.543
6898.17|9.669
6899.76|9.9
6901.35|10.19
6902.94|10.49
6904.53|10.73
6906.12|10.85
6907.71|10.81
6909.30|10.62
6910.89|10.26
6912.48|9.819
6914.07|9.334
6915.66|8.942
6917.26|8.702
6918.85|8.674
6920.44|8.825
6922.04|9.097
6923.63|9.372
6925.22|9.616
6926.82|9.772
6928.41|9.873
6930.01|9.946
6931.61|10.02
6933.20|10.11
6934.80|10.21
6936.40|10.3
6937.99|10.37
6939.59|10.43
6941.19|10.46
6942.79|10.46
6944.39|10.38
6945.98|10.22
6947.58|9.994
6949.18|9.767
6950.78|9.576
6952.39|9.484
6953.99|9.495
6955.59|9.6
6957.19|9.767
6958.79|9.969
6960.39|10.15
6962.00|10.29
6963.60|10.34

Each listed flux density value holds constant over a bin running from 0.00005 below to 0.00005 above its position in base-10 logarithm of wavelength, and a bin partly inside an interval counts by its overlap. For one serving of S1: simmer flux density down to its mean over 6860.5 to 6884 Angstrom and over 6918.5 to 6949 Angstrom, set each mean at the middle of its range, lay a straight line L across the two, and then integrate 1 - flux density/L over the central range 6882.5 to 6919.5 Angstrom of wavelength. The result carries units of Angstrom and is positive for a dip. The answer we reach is 2.52 Angstrom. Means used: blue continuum 11.2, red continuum 9.92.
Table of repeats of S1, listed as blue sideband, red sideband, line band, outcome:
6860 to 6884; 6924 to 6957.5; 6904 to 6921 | 1.2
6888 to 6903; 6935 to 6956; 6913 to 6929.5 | 1.1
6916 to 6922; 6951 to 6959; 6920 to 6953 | -2.6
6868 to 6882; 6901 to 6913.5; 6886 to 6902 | 1.7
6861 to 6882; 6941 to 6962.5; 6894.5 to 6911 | 0.8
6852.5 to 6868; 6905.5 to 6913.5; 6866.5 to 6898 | -0.3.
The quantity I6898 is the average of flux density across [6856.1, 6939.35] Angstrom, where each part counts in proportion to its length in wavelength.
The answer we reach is 10.3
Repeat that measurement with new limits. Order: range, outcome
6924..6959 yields 9.99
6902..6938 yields 9.85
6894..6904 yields 9.9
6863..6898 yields 10.7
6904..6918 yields 10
